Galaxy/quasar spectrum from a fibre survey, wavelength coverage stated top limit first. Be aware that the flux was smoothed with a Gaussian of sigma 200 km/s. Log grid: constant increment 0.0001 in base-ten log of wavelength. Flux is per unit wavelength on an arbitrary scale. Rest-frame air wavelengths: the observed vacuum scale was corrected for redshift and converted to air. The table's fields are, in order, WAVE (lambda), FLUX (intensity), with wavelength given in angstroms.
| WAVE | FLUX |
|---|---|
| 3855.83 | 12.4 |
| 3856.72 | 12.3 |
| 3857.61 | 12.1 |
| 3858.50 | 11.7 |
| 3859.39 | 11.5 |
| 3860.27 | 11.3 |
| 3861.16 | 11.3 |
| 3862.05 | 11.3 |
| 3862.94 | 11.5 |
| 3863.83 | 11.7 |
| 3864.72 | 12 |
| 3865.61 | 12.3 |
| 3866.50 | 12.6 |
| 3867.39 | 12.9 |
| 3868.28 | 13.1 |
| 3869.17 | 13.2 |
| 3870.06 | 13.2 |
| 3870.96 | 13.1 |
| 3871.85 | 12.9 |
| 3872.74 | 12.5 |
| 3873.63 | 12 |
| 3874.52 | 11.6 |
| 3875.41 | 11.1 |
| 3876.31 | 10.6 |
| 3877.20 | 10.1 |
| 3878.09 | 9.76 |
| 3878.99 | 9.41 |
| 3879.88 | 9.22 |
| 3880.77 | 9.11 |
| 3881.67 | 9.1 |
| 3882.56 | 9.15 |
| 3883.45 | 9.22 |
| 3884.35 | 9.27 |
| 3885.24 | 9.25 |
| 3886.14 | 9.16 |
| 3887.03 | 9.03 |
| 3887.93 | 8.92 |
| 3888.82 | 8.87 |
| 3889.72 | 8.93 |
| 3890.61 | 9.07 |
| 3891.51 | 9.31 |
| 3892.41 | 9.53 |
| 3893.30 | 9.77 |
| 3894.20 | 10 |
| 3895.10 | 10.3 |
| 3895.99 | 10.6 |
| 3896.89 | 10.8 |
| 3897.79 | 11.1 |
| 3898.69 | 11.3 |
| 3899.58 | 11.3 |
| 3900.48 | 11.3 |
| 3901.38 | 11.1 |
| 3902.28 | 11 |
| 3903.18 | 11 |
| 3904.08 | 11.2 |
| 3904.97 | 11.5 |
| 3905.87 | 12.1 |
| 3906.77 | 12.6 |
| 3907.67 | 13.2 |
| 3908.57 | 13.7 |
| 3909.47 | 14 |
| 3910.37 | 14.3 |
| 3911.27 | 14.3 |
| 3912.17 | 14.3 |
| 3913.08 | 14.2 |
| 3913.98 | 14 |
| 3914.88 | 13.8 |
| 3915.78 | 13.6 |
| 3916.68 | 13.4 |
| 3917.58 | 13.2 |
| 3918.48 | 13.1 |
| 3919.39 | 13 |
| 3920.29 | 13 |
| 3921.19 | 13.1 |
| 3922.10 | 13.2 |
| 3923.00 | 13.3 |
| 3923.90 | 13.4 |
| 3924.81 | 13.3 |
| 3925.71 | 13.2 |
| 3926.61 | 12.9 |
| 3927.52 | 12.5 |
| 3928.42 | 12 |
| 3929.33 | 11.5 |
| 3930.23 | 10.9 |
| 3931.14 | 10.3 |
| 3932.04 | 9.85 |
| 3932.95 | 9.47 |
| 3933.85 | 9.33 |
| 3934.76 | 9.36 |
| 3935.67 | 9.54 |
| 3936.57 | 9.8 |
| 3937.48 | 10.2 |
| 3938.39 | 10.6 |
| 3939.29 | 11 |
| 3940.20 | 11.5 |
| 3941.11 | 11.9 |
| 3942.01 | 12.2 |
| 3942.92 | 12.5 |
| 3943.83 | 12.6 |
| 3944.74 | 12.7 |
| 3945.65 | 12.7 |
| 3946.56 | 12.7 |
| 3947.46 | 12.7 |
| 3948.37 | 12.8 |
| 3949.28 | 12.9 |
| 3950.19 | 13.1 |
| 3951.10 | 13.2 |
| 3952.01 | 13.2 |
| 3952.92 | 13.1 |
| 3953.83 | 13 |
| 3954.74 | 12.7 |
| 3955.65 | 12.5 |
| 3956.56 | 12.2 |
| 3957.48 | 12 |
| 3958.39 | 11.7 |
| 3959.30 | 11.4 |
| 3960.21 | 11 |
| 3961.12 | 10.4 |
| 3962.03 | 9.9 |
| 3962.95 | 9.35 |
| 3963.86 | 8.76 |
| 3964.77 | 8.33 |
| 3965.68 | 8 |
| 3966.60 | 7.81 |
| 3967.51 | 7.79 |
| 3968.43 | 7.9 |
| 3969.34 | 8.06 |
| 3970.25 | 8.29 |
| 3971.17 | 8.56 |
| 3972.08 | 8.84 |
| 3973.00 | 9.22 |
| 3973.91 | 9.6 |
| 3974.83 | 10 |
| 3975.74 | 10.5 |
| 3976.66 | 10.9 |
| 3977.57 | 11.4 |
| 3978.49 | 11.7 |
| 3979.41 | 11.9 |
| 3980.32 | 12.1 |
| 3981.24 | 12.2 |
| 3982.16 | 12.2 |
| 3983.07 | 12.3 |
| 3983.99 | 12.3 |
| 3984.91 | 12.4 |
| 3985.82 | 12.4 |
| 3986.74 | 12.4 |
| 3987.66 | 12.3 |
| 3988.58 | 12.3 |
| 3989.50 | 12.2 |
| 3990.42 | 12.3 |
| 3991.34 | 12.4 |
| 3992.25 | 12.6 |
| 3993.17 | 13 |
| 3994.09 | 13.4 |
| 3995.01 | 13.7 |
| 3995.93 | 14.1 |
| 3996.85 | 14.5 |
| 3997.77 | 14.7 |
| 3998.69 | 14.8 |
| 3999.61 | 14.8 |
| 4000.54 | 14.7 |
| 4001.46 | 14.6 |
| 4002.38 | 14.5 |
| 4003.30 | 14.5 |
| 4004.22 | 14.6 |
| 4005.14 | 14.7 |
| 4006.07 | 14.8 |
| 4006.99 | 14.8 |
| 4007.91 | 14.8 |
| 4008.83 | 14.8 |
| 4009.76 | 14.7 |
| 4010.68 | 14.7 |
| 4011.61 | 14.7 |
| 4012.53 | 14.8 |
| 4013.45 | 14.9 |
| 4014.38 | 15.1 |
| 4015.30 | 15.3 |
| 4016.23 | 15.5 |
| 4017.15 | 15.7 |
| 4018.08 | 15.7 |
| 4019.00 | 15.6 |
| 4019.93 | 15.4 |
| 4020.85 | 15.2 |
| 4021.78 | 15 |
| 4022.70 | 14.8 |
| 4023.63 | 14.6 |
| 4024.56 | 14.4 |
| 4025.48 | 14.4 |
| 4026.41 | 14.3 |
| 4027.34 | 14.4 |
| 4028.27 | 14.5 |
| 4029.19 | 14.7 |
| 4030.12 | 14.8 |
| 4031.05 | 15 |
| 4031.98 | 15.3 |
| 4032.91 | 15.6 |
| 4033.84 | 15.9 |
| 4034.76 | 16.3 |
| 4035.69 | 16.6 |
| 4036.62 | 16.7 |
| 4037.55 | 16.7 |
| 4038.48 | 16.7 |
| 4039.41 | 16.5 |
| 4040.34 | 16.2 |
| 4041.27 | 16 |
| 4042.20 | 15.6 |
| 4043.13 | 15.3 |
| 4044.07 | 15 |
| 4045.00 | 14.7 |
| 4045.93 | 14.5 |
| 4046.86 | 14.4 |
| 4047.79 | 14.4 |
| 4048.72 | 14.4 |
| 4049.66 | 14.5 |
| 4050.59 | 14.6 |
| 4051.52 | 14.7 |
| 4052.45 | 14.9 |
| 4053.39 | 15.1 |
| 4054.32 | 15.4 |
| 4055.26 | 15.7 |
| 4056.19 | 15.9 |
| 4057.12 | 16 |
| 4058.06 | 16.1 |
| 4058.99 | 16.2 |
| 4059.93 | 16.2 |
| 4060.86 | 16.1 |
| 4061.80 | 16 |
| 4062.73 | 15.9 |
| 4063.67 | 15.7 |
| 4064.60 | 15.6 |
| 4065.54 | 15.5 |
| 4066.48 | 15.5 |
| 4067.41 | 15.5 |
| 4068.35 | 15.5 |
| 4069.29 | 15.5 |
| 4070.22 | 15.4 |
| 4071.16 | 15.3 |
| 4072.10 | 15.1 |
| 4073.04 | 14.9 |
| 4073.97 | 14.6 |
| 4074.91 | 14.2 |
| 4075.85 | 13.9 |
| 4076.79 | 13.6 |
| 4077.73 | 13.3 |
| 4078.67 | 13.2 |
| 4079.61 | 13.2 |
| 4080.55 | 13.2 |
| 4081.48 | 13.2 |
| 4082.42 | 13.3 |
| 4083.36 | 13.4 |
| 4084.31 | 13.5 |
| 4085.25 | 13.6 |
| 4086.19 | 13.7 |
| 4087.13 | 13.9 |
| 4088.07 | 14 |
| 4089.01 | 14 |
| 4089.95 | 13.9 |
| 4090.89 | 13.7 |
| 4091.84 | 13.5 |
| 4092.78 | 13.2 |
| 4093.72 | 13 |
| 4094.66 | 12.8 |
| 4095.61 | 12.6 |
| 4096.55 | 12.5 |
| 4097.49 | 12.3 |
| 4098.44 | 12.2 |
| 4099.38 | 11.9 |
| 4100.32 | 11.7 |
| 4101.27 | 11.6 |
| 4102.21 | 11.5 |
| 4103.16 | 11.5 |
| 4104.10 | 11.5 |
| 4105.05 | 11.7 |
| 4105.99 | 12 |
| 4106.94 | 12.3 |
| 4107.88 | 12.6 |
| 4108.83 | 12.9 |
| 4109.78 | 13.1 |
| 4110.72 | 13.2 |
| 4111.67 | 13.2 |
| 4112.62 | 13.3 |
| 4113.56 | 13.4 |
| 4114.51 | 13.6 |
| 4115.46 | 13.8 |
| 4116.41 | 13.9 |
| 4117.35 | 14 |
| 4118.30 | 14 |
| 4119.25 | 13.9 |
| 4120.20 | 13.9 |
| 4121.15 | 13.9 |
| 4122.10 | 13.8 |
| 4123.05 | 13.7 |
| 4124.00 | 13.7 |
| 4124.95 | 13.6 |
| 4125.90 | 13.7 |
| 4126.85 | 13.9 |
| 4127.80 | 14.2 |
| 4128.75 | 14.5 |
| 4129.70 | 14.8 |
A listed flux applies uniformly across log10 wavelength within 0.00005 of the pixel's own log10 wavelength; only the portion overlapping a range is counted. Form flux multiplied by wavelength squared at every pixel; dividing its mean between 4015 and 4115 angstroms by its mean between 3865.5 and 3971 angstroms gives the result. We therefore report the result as 1.36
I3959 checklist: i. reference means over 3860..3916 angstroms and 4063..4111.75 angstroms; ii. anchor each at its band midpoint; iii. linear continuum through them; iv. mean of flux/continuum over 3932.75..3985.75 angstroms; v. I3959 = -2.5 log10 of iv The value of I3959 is 0.10 mag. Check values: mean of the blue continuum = 11.3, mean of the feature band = 11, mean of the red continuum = 13.5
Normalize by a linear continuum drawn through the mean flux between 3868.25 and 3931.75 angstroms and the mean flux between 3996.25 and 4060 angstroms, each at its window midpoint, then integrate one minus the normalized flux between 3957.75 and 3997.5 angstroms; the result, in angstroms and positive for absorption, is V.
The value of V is 8.0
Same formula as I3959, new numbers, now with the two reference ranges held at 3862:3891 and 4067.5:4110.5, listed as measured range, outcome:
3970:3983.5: 0.12 mag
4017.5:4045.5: -0.22 mag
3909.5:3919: -0.23 mag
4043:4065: -0.19 mag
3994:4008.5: -0.19 mag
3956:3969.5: 0.21 mag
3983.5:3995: -0.04 mag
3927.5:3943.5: 0.07 mag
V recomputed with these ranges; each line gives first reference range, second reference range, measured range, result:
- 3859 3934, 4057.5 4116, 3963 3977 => 4.02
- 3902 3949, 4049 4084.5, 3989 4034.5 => -2.35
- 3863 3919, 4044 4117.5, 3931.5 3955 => 0.81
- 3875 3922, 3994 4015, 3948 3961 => 0.59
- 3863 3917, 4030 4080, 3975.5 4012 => 1.34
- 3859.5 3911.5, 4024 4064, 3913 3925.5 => -1.43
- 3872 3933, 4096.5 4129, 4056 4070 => -3.48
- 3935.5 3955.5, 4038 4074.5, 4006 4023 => -1.06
